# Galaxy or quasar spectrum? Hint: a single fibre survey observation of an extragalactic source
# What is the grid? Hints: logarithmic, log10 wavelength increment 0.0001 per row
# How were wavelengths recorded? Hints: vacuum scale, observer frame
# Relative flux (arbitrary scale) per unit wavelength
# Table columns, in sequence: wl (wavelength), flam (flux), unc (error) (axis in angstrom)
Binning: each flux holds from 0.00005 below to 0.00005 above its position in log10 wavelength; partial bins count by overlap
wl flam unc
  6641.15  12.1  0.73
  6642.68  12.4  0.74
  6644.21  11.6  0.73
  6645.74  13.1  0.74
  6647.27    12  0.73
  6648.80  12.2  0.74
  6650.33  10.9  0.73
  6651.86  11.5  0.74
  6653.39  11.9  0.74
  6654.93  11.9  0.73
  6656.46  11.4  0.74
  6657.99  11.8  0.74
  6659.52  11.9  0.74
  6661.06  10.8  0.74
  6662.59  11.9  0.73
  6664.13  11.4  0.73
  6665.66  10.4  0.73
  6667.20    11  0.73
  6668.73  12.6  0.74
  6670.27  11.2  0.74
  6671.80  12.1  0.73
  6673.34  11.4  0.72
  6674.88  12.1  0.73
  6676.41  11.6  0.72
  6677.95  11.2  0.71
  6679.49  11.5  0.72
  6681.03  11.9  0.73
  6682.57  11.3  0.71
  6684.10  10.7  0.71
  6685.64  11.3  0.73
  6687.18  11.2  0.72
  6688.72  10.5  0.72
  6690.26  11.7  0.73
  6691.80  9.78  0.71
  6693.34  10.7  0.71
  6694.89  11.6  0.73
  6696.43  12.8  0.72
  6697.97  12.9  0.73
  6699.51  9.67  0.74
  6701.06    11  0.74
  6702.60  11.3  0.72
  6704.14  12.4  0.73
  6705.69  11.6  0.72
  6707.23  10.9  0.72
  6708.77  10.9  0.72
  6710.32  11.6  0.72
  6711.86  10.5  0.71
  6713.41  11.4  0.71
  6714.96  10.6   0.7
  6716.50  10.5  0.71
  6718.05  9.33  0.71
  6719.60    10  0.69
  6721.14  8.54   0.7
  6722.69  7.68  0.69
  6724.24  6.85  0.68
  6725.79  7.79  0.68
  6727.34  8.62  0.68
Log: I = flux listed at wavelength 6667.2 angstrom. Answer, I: 11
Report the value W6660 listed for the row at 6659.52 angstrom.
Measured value 11.9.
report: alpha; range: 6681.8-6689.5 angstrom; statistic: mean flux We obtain 11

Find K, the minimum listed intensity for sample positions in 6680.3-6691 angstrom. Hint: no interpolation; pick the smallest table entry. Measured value 10.5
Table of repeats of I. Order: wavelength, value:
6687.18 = 11.2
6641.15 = 12.1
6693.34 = 10.7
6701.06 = 11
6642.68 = 12.4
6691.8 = 9.78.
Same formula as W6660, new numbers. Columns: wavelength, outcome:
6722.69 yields 7.68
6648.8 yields 12.2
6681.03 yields 11.9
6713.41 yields 11.4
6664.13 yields 11.4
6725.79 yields 7.79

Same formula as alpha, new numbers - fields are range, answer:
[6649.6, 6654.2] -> 11.4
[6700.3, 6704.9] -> 11.6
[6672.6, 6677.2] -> 11.7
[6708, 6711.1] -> 11.3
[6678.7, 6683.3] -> 11.6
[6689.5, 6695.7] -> 10.9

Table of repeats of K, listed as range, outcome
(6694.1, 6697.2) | 11.6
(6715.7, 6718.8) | 9.33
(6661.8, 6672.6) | 10.4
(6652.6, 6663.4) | 10.8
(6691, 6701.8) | 9.67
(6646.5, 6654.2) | 10.9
